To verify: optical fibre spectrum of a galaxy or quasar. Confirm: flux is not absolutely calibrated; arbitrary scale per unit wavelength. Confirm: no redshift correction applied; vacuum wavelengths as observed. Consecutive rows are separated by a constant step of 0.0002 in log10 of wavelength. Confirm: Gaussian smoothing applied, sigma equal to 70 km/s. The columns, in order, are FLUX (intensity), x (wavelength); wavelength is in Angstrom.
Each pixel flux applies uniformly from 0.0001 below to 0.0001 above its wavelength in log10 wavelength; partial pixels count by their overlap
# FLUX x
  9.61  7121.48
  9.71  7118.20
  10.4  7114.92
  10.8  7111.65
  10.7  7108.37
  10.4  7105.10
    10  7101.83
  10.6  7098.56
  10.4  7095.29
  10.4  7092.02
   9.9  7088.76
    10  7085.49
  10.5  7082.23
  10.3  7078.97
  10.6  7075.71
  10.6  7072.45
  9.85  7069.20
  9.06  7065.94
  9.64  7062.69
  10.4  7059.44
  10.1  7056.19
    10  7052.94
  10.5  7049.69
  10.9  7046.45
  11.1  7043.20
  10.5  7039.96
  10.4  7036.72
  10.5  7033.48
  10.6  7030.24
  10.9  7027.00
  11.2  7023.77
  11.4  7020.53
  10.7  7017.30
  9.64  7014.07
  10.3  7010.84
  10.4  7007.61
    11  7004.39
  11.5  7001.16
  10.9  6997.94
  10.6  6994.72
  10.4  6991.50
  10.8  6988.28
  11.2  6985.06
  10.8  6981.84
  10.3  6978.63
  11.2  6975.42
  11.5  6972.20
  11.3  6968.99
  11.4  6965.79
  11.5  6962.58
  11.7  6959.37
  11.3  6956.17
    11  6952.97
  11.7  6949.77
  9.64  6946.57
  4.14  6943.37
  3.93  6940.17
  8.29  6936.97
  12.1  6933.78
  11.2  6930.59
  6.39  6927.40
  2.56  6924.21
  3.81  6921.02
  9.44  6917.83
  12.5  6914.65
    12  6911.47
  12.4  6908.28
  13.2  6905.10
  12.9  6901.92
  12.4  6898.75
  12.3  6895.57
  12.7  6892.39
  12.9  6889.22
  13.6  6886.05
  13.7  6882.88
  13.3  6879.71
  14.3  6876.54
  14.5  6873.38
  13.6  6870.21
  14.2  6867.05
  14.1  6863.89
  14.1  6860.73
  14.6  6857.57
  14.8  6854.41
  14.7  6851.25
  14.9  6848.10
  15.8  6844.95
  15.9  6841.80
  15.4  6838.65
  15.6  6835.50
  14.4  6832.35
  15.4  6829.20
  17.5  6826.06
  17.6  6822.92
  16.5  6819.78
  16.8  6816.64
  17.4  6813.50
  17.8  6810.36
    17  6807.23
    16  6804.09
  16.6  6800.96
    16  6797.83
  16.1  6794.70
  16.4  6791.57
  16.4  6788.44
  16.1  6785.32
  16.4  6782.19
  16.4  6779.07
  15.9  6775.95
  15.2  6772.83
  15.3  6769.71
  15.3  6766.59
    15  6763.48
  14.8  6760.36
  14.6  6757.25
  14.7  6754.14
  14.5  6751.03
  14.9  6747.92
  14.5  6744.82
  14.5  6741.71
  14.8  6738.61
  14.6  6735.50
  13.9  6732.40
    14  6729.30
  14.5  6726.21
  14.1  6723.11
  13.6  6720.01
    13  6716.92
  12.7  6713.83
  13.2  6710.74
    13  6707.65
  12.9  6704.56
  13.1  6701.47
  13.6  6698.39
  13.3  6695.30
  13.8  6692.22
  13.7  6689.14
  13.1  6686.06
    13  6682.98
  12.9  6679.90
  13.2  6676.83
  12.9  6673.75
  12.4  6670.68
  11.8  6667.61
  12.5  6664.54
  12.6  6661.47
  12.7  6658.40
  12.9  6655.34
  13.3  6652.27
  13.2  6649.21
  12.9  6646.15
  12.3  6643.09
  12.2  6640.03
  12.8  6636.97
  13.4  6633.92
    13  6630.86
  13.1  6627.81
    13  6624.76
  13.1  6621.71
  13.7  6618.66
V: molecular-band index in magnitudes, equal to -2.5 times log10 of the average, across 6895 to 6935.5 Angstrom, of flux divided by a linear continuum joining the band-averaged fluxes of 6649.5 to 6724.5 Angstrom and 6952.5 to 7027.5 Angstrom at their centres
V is 0.13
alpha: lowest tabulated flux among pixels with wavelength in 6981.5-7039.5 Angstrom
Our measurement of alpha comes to 9.64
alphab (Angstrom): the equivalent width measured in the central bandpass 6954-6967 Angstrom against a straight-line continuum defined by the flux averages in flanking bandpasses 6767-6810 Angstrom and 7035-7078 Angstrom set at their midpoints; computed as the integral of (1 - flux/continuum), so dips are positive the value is 0.98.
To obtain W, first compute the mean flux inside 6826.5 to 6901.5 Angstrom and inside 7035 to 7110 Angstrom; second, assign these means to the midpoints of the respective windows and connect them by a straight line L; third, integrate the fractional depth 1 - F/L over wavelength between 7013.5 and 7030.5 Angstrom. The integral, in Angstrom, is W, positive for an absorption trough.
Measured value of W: 0.7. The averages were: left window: 14.3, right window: 10.3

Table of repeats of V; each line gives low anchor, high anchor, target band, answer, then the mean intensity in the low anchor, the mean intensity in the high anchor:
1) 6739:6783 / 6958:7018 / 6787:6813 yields -0.15 mag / 15.1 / 10.9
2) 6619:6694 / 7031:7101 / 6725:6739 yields -0.15 mag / 12.9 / 10.3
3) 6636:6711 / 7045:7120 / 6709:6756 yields -0.13 mag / 12.9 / 10.2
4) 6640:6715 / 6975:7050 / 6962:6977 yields -0.03 mag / 12.9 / 10.7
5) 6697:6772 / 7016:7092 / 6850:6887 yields -0.13 mag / 14.1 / 10.4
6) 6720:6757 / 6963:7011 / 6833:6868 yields -0.16 mag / 14.4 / 10.9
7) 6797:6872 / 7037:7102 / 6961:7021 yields 0.11 mag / 15.7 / 10.3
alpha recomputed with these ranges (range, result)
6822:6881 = 13.3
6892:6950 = 2.56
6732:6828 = 13.9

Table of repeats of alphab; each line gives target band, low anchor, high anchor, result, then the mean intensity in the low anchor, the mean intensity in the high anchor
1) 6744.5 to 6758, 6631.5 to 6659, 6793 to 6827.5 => 0.7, 12.9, 16.8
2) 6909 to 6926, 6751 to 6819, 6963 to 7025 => 6.0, 16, 10.9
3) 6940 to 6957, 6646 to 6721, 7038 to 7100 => 3.4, 13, 10.3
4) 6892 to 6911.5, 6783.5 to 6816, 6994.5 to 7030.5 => 1.7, 16.6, 10.8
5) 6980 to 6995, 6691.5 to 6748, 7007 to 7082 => 0.3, 13.8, 10.4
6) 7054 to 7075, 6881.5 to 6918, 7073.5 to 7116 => 1.5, 12.6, 10.4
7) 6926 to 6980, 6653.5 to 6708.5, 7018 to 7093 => 5.7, 13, 10.4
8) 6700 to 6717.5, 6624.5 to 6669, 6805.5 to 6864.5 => 1.0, 12.8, 15.8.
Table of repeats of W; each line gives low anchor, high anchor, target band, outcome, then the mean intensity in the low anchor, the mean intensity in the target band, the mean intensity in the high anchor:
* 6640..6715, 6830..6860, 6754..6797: -4.4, 12.9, 15.7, 15.1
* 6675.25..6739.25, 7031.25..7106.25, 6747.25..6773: -3.7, 13.5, 14.9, 10.3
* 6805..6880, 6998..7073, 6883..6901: 1.7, 15.5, 12.9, 10.5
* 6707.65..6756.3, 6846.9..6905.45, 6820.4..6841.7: -3.3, 14.1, 16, 13.7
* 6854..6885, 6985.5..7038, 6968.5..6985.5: 0.8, 14.1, 11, 10.7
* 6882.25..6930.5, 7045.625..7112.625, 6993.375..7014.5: -0.4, 10.8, 10.7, 10.3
